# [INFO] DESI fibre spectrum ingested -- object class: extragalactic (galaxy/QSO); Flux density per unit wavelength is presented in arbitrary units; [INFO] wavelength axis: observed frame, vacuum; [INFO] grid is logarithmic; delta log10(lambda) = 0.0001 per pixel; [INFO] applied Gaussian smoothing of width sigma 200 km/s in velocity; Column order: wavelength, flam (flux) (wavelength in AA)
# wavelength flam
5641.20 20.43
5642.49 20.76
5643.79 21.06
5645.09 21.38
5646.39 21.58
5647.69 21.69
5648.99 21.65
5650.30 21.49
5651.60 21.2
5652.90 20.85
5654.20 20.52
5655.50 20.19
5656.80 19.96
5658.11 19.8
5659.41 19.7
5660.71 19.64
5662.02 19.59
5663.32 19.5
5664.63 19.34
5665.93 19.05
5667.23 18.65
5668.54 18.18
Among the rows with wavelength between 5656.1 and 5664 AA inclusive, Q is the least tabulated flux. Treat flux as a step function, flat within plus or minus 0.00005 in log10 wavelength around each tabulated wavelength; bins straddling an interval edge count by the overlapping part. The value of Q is 19.5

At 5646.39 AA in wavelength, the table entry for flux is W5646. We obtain 21.58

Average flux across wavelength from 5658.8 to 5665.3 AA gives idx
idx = 19.5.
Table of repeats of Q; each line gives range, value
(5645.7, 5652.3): 21.2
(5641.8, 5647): 20.76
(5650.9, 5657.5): 19.96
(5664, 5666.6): 19.05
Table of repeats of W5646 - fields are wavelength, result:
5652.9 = 20.85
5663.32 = 19.5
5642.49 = 20.76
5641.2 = 20.43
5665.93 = 19.05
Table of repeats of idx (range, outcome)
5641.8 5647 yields 21.2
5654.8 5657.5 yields 20.1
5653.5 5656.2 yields 20.4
